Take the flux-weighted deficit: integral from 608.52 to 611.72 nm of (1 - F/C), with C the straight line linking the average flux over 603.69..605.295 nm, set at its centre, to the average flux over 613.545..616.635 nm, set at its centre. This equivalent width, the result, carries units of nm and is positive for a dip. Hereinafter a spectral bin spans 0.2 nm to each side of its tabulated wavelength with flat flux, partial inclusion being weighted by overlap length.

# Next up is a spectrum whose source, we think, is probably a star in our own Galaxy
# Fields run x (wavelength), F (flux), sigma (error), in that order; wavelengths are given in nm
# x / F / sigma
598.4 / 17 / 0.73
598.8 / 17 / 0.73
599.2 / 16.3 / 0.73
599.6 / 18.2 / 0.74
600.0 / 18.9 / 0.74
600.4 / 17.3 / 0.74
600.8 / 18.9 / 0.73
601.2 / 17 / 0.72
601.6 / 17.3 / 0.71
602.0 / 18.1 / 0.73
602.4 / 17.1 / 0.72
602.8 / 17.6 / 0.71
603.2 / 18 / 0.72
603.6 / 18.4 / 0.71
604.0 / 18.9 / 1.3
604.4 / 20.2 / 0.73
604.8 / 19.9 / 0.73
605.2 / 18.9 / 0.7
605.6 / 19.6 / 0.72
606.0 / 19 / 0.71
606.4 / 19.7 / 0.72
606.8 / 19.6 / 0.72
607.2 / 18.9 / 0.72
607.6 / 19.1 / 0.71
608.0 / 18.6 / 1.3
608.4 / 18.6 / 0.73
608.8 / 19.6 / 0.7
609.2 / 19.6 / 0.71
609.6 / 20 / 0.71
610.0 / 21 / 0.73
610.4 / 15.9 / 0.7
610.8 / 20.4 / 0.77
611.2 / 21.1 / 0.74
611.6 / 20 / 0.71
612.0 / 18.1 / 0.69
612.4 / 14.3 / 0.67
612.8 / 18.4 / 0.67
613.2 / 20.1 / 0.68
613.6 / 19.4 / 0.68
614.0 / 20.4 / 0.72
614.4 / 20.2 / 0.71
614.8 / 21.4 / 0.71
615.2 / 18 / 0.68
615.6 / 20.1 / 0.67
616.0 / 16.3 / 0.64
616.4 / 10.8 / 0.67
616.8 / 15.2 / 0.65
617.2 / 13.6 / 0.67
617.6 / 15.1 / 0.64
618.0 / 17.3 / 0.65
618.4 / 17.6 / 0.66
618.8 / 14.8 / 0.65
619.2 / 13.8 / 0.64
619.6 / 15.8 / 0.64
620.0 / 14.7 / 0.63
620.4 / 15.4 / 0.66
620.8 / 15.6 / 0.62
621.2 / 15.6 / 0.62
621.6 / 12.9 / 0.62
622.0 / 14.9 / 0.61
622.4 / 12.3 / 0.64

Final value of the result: -0.15 nm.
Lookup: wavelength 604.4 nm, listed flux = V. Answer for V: 20.2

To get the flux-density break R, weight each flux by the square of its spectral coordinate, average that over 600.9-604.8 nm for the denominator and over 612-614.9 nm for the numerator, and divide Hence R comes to 1.1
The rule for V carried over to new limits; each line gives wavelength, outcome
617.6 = 15.1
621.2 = 15.6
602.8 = 17.6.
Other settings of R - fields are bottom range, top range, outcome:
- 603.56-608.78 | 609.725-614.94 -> 1.02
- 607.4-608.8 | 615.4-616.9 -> 0.85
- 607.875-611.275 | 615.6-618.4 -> 0.81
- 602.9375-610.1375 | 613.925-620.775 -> 0.88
